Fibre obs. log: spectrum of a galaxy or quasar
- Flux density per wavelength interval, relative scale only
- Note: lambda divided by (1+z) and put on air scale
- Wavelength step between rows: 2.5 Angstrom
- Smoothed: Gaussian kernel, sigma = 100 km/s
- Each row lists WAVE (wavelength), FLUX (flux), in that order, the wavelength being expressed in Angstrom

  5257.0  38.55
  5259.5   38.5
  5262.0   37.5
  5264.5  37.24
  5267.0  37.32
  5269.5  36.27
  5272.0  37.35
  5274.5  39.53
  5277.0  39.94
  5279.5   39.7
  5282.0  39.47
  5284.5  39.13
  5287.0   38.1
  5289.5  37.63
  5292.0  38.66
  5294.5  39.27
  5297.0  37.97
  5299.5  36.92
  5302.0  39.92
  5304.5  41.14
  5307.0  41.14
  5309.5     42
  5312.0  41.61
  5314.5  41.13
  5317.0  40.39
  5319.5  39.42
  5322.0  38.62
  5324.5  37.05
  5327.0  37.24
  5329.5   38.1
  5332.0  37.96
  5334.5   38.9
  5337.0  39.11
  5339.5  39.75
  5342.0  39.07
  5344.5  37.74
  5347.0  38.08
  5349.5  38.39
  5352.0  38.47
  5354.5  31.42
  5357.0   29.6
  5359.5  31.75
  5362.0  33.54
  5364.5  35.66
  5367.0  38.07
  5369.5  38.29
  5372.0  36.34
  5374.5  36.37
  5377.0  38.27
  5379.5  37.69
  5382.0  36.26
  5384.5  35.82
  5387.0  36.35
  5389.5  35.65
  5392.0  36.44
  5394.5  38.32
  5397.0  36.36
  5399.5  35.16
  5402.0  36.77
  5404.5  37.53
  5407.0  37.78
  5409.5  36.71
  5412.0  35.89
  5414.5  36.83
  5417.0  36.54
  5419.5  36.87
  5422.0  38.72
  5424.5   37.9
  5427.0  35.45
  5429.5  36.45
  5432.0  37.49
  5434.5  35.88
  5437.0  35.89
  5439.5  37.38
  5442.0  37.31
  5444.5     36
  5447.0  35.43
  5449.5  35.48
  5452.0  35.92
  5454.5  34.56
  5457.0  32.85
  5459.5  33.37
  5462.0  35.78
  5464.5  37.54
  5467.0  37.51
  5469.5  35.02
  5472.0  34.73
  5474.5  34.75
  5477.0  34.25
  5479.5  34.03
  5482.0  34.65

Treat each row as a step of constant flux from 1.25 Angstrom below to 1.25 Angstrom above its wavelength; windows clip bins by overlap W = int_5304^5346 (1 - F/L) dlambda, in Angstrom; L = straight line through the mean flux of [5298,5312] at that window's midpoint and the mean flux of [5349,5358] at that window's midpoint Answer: -1.77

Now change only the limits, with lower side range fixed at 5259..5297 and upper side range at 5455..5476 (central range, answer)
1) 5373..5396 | -0.2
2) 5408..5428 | -0.5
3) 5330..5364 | 0.7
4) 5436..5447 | -0.3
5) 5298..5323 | -1.6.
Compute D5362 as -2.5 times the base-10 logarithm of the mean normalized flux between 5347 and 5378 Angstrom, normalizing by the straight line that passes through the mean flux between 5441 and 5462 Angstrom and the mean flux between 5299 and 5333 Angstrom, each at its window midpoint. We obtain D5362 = 0.07 mag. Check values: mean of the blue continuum 39.5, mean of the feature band 35.6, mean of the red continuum 35.1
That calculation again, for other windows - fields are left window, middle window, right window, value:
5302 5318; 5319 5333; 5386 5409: 0.06 mag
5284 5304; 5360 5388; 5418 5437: 0.03 mag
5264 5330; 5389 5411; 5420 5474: 0.01 mag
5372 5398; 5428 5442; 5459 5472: -0.01 mag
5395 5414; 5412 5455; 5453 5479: -0.02 mag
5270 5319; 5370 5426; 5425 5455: 0.01 mag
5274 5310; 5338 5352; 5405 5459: -0.01 mag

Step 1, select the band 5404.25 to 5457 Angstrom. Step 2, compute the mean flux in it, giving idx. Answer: 36.5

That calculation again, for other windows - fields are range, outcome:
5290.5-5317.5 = 40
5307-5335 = 39.4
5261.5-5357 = 38.5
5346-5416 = 36.2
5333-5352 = 38.7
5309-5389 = 37.4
